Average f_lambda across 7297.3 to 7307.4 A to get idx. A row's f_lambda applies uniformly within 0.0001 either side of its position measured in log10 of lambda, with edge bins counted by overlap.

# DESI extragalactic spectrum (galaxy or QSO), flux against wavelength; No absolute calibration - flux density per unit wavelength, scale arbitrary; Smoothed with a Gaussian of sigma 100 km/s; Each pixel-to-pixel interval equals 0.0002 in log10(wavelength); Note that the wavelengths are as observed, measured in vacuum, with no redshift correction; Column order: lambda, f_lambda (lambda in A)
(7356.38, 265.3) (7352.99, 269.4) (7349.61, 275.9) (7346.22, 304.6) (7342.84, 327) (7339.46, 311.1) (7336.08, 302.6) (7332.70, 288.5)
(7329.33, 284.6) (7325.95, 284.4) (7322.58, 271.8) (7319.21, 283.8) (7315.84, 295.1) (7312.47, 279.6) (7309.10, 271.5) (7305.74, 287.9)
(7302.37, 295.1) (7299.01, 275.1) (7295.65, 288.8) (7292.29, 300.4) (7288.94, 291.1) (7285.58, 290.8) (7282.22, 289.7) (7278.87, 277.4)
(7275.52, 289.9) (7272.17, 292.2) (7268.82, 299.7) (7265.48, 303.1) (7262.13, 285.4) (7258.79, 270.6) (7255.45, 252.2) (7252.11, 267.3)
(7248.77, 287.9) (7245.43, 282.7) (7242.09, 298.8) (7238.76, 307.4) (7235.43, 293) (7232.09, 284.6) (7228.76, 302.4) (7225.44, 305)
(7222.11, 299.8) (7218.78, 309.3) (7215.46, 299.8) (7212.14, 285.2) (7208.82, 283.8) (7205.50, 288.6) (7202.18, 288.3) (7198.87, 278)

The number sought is 286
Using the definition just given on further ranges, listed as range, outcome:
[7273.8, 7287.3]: 287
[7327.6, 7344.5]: 303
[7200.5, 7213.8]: 287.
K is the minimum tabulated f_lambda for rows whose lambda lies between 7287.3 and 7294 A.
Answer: 291.1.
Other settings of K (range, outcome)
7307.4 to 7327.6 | 271.5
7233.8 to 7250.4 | 282.7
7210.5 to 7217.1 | 285.2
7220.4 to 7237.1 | 284.6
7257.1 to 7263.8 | 270.6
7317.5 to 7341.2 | 271.8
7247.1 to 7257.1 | 252.2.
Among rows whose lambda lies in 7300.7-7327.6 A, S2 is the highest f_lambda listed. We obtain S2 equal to 295.1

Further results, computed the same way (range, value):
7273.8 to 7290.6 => 291.1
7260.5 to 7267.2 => 303.1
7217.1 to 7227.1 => 309.3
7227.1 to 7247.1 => 307.4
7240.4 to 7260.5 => 298.8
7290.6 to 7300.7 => 300.4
